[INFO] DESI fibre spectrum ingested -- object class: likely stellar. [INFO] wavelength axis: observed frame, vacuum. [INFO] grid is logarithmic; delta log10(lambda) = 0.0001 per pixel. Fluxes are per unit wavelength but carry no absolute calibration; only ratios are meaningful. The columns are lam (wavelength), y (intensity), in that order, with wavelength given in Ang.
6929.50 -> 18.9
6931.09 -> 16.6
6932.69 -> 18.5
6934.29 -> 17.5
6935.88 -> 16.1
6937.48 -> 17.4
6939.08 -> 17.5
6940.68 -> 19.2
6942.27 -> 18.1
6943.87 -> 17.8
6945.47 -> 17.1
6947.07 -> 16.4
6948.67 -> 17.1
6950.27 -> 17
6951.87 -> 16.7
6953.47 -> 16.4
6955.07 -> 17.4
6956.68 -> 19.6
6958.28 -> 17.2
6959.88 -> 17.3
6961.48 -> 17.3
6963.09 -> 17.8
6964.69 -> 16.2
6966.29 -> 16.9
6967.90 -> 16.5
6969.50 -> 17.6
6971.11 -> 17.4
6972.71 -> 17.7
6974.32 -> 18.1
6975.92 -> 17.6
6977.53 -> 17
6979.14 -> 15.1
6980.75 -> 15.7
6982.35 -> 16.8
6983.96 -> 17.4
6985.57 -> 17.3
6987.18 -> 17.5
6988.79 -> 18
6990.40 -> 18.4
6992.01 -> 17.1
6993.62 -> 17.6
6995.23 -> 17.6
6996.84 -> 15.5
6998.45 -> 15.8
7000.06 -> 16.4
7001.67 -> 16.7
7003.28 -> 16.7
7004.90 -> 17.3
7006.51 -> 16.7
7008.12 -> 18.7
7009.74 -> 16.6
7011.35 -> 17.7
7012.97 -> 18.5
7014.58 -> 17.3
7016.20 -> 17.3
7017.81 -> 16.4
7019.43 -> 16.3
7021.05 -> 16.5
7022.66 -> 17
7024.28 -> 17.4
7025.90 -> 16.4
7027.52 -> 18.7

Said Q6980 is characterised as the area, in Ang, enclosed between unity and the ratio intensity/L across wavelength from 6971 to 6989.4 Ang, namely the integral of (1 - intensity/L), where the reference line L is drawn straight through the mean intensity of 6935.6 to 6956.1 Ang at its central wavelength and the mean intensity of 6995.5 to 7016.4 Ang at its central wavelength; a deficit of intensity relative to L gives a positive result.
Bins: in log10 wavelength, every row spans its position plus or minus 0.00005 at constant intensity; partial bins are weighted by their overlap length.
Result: 0.0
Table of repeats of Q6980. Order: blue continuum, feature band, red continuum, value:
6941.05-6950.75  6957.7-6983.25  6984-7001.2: 0.3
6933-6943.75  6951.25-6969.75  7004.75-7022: 0.3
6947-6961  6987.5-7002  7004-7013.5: 0.4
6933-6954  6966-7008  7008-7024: 0.4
